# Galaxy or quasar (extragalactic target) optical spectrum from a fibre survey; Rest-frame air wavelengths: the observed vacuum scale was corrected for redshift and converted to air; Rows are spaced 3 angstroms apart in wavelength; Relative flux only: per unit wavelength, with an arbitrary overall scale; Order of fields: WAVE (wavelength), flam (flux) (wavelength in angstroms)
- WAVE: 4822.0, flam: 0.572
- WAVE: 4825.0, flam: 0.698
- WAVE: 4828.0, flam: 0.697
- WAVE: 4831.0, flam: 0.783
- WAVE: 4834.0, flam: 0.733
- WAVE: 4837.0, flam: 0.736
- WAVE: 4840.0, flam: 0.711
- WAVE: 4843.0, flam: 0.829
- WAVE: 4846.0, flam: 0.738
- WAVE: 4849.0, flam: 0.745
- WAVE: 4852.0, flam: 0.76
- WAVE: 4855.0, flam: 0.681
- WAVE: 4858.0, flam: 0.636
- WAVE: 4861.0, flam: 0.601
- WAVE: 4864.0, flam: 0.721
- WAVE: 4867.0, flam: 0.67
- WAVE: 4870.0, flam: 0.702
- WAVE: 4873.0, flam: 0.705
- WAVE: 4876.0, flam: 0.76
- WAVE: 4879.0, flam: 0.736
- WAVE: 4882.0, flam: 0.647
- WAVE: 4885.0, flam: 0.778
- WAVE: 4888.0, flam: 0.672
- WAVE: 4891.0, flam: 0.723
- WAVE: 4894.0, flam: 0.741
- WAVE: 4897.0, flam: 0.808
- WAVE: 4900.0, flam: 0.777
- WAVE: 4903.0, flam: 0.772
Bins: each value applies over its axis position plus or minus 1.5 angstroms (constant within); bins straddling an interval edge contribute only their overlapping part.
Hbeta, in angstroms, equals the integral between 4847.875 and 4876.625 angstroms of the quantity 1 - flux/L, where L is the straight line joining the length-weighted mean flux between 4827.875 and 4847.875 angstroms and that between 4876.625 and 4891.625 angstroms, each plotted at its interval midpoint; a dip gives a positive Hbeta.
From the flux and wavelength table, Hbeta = 1.4 angstroms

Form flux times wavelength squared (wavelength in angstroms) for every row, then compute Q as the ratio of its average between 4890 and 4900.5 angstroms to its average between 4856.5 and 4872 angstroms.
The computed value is 1.2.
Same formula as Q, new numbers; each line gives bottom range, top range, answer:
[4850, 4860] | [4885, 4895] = 1.06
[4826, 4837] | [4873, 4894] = 1.00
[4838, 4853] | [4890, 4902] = 1.03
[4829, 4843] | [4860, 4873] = 0.92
